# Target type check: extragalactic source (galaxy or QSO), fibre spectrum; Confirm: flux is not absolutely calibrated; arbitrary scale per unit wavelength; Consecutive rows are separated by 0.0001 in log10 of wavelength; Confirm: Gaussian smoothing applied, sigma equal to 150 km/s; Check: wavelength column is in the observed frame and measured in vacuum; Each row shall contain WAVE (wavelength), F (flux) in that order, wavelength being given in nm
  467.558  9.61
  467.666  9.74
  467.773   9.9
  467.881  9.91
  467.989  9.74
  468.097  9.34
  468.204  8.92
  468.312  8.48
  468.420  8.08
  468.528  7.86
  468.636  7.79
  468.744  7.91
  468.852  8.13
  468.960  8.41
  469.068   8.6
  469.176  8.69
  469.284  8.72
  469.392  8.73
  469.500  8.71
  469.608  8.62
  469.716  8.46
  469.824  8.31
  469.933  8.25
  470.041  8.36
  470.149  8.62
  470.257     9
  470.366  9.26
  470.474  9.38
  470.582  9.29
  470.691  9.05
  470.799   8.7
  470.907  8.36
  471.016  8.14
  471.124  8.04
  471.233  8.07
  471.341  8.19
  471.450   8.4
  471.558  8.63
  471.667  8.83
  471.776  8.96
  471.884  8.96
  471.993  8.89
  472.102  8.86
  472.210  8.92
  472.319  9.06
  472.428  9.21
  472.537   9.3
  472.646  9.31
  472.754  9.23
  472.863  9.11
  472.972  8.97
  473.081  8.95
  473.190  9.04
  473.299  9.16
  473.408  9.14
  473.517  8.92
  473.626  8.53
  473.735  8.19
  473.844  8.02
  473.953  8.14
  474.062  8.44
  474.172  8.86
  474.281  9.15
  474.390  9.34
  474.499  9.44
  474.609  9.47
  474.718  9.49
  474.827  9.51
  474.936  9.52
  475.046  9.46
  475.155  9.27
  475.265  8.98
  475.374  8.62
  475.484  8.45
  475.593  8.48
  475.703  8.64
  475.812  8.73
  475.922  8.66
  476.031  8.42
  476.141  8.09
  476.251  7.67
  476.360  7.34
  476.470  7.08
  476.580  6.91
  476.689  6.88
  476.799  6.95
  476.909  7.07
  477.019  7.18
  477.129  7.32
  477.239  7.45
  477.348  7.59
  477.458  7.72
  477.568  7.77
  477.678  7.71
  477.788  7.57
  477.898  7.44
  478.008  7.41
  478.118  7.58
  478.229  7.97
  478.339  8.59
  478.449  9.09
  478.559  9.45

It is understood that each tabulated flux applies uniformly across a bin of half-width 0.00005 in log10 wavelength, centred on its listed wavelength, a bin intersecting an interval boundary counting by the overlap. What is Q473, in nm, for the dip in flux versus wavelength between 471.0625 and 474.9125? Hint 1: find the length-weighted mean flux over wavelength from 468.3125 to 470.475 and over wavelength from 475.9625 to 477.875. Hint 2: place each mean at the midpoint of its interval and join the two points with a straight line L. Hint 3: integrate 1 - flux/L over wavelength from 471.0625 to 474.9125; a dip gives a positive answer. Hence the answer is -0.43 nm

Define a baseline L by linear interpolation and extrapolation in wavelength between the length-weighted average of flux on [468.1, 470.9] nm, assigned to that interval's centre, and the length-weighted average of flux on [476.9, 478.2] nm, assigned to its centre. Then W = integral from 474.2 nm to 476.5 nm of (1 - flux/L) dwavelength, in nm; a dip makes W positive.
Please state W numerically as -0.28 nm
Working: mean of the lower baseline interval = 8.59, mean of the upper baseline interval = 7.51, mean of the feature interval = 8.77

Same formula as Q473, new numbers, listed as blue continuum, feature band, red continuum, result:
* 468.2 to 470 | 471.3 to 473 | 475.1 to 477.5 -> -0.16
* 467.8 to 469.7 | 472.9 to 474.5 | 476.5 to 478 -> -0.19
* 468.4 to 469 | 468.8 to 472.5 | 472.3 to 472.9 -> -0.03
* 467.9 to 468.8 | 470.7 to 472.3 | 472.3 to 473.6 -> 0.06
